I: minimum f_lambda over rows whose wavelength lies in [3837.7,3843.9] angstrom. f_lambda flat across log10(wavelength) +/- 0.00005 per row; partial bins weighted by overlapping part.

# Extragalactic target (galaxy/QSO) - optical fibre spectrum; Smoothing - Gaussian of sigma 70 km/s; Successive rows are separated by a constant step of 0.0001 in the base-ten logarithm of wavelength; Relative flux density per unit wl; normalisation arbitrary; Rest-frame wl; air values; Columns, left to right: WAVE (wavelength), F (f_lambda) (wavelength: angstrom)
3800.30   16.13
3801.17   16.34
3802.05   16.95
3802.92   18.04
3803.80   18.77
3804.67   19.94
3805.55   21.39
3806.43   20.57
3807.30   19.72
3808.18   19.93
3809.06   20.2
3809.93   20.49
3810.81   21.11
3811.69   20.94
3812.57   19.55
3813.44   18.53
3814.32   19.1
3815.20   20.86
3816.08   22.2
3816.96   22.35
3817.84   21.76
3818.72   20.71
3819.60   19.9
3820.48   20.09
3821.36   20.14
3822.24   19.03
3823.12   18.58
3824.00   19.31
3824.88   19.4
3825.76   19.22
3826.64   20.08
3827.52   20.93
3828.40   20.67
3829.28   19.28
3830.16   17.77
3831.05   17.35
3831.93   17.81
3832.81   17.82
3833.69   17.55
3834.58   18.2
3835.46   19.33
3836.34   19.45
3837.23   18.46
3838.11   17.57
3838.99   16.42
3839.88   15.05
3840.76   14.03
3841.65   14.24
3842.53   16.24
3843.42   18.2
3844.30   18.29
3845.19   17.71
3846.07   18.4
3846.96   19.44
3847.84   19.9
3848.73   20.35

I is 14.03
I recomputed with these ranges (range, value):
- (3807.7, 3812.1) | 19.93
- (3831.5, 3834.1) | 17.55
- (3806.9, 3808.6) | 19.72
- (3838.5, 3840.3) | 15.05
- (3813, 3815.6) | 18.53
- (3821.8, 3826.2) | 18.58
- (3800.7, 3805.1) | 16.34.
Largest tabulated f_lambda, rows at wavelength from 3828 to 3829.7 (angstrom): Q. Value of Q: 20.67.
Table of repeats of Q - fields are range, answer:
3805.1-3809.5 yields 21.39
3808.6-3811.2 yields 21.11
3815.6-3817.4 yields 22.35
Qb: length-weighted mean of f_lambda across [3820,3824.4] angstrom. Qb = 19.4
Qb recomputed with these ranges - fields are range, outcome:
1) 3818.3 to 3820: 20.3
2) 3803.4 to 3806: 20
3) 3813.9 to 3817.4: 21.1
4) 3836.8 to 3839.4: 17.5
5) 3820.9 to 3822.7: 19.6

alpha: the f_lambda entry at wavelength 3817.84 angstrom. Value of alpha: 21.76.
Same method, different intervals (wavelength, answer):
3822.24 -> 19.03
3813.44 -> 18.53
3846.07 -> 18.4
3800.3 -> 16.13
